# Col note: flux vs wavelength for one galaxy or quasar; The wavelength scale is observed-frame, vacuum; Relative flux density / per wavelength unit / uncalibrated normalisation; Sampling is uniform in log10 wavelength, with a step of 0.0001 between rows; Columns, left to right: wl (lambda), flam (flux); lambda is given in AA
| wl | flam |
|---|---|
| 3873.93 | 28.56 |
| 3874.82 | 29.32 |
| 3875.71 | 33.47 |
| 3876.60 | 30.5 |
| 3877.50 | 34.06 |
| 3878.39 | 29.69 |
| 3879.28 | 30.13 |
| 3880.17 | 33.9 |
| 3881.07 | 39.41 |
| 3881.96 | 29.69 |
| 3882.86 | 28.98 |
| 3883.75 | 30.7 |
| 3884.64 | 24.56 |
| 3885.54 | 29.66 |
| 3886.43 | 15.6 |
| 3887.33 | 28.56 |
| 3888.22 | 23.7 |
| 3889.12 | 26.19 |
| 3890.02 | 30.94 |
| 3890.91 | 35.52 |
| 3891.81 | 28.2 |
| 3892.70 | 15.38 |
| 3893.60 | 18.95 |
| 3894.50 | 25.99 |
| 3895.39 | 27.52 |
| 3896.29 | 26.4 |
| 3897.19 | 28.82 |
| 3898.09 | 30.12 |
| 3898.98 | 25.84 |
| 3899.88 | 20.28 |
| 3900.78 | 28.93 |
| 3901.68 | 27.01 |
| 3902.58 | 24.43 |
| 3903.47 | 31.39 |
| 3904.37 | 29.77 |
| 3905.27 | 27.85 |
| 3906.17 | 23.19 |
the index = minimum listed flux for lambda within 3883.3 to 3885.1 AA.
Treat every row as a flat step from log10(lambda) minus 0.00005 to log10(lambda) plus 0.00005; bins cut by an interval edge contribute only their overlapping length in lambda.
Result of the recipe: 24.56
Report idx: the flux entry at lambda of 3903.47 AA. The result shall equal 31.39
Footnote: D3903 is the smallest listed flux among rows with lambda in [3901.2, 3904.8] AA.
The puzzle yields 24.43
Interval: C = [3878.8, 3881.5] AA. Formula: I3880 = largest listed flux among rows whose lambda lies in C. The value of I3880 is 39.41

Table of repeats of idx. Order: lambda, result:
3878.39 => 29.69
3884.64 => 24.56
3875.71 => 33.47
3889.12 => 26.19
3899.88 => 20.28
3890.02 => 30.94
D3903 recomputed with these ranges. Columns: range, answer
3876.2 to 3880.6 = 29.69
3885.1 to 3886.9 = 15.6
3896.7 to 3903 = 20.28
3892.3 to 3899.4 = 15.38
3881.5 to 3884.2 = 28.98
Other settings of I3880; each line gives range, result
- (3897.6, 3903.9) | 31.39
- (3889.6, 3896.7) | 35.52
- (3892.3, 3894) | 18.95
